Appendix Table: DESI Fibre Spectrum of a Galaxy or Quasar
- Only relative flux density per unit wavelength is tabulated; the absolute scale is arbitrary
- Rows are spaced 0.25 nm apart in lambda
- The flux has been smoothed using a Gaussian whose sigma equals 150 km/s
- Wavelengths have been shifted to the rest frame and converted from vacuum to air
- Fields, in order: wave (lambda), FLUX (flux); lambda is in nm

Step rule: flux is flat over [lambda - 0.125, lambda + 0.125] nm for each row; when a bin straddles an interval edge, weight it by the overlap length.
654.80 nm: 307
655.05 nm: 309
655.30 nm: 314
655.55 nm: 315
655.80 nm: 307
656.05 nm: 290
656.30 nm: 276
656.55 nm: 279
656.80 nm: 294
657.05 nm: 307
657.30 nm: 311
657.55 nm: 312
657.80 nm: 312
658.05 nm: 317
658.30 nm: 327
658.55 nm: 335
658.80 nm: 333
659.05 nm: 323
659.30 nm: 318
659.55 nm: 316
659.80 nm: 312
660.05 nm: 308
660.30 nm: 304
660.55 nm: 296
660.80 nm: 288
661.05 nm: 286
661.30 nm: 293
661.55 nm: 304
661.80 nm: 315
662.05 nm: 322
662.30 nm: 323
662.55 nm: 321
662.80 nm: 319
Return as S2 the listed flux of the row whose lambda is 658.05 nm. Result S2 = 317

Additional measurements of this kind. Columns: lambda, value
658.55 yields 335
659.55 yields 316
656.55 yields 279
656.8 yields 294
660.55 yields 296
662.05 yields 322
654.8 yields 307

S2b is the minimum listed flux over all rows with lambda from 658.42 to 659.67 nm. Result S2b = 316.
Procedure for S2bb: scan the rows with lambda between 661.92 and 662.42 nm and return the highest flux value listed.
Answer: 323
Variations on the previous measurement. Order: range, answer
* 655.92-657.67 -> 312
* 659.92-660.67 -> 308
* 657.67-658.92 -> 335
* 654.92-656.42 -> 315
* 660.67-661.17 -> 288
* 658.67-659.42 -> 333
